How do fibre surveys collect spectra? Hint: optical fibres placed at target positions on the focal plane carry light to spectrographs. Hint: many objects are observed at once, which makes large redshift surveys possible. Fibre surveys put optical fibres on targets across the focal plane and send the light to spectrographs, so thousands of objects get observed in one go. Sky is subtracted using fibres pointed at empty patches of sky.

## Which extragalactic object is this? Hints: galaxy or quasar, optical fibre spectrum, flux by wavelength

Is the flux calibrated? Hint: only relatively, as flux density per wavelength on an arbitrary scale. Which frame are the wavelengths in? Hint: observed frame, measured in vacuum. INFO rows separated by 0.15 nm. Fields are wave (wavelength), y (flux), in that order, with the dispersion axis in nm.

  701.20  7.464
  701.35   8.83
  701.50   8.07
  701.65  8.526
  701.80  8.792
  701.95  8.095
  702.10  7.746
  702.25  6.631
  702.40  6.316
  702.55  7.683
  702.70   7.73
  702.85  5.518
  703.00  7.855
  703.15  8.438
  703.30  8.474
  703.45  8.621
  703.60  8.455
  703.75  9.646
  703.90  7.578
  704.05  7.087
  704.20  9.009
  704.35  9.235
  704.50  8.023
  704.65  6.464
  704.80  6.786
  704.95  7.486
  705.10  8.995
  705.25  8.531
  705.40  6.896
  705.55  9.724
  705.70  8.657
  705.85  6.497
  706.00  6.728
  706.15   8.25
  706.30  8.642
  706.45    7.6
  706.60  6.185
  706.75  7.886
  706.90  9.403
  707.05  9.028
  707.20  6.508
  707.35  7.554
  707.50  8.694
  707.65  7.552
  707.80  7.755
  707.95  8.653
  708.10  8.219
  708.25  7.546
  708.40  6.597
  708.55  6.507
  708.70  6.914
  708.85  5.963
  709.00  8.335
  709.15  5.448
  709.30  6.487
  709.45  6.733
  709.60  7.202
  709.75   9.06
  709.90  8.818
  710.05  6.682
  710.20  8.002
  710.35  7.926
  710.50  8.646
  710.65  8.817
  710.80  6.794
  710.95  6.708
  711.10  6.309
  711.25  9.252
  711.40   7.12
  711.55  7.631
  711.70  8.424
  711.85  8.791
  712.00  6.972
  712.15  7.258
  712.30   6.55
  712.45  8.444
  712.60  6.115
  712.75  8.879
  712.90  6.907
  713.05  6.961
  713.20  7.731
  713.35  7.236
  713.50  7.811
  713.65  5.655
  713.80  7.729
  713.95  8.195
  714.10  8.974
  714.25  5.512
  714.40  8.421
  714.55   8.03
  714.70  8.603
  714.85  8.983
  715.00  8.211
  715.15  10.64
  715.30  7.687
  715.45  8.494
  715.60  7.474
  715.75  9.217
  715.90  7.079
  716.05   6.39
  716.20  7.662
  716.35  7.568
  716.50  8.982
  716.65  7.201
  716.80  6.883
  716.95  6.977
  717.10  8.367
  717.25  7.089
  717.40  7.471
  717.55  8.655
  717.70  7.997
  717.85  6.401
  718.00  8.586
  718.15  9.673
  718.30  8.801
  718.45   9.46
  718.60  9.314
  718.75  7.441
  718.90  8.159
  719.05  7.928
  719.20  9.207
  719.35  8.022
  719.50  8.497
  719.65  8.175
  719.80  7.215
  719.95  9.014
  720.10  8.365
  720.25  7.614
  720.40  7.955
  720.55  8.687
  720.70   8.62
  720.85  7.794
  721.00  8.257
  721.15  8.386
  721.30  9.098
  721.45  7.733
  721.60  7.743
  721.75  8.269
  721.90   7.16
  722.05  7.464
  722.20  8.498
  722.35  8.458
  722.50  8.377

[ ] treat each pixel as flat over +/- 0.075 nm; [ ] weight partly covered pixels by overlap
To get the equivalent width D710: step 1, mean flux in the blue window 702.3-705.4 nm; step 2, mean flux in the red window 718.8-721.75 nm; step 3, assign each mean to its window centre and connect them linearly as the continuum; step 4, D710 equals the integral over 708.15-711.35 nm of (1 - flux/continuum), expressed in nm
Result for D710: 0.25 nm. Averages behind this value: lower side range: 7.86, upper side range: 8.23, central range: 7.37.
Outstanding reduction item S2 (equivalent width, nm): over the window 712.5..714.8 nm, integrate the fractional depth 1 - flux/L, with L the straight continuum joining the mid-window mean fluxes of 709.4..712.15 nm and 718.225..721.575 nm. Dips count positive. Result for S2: 0.12 nm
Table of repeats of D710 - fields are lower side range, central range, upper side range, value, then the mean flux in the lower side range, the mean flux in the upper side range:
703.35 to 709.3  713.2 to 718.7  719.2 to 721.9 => 0.058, 7.77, 8.2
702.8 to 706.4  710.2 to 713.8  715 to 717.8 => 0.176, 8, 7.88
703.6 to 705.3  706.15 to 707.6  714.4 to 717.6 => 0.020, 8.09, 7.99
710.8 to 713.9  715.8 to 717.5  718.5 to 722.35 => 0.079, 7.42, 8.2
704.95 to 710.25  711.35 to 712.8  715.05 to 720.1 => 0.048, 7.66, 8.12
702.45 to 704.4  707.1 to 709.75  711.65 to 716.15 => 0.215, 8.06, 7.77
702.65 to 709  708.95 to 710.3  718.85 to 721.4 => 0.090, 7.81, 8.29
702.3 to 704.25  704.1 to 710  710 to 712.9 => 0.039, 7.85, 7.64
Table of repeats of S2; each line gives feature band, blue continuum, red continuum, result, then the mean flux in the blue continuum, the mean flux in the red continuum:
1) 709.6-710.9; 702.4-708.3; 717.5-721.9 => 0.00 nm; 7.92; 8.29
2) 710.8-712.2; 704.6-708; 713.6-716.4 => 0.06 nm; 7.85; 7.95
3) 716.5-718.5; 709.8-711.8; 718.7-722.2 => 0.01 nm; 7.81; 8.13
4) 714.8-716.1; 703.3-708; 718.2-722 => -0.01 nm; 8.01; 8.28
